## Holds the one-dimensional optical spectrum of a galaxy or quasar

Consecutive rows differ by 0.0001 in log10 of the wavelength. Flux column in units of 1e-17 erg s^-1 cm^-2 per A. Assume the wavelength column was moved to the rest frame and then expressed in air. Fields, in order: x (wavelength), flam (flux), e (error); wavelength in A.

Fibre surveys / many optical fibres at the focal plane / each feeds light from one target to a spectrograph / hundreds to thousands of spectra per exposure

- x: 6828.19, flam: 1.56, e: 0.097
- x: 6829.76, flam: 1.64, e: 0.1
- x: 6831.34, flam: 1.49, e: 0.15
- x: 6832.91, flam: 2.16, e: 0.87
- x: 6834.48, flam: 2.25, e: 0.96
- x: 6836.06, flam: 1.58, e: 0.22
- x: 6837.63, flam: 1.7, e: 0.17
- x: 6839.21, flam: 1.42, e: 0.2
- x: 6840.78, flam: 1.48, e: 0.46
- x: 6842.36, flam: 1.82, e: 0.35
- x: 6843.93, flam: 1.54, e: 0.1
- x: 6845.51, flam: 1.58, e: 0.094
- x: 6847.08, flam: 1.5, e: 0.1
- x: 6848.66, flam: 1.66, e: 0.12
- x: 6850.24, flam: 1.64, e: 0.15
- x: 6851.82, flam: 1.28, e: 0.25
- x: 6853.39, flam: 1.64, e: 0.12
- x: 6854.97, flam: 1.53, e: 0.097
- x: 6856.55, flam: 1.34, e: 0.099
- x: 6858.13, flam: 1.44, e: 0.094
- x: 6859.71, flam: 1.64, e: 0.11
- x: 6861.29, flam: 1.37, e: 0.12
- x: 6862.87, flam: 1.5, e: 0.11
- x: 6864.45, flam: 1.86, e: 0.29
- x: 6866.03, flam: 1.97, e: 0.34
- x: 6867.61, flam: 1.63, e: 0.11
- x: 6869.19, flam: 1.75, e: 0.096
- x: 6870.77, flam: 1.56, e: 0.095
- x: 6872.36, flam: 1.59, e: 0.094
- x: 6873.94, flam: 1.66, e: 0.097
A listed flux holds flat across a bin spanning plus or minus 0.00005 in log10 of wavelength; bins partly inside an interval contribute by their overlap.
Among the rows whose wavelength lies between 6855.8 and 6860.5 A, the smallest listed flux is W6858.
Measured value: 1.34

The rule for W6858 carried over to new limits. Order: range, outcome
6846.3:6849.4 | 1.5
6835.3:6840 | 1.42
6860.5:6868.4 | 1.37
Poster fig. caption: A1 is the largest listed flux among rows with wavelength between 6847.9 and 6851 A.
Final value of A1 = 1.66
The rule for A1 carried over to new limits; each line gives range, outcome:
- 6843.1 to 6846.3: 1.58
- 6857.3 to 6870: 1.97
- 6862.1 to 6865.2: 1.86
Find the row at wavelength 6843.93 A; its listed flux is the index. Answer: 1.54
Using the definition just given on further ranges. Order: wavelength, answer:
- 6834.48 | 2.25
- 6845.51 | 1.58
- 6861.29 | 1.37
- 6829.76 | 1.64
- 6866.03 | 1.97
